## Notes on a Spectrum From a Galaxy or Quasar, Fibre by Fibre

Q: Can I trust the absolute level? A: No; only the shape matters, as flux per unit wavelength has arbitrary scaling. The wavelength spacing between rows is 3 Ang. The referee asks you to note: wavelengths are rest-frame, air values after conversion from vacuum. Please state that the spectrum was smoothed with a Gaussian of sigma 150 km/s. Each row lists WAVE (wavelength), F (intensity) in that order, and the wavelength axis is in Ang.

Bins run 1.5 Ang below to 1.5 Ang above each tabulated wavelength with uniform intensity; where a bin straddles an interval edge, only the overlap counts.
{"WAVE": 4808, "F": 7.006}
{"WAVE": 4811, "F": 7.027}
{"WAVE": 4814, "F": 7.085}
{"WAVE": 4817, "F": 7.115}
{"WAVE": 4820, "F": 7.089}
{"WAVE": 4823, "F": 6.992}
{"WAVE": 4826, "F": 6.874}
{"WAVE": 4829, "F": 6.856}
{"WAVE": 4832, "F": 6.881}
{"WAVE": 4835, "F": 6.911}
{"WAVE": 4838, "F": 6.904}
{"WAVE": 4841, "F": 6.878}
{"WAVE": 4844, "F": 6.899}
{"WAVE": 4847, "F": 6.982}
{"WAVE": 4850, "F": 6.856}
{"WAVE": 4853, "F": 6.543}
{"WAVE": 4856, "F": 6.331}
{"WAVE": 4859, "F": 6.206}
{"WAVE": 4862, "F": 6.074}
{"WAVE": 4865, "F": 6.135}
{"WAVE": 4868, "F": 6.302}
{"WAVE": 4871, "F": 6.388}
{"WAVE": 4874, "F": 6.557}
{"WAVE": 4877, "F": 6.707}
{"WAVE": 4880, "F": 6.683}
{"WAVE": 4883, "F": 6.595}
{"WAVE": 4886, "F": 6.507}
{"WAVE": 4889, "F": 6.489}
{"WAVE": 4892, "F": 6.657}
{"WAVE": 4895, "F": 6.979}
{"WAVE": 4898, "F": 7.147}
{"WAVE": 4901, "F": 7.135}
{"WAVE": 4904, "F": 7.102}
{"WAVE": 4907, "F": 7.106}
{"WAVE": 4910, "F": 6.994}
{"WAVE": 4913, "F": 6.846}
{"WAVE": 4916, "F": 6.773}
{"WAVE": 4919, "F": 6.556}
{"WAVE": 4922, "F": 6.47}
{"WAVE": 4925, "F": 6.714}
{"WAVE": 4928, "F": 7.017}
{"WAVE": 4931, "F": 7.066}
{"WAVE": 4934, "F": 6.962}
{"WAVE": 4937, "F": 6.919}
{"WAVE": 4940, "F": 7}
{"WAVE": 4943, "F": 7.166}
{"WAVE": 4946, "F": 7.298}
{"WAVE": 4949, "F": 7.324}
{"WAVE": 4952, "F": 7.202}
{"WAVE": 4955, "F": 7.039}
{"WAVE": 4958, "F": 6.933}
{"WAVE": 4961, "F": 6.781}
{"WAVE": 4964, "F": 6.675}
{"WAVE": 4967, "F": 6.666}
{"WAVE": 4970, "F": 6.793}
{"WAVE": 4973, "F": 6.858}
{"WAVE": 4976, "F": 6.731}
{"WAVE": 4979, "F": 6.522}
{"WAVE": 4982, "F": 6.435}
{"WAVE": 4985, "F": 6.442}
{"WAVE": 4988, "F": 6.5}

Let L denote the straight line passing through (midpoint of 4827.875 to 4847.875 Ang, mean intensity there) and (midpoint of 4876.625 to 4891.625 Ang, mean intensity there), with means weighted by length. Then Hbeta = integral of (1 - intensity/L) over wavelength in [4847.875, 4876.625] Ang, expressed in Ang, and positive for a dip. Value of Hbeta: 1.43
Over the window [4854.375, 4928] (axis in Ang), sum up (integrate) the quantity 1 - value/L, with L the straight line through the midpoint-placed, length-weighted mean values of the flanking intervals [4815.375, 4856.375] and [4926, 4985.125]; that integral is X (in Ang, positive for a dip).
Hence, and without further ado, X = 2.5 Ang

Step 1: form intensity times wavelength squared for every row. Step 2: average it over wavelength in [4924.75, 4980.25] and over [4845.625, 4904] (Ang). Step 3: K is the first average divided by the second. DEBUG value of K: 1.08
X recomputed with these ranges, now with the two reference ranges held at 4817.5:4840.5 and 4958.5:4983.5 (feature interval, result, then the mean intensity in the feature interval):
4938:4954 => -1.07 Ang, 7.18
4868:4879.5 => 0.55 Ang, 6.53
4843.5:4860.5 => 0.68 Ang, 6.62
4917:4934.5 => -0.05 Ang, 6.79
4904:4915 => -0.31 Ang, 6.99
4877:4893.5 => 0.58 Ang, 6.6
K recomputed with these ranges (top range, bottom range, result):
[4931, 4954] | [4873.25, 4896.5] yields 1.10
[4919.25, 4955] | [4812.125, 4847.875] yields 1.05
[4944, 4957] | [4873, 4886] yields 1.12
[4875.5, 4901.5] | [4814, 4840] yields 1.00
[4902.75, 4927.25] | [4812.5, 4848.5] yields 1.02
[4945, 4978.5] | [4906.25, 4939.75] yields 1.02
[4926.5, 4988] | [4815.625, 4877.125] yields 1.08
